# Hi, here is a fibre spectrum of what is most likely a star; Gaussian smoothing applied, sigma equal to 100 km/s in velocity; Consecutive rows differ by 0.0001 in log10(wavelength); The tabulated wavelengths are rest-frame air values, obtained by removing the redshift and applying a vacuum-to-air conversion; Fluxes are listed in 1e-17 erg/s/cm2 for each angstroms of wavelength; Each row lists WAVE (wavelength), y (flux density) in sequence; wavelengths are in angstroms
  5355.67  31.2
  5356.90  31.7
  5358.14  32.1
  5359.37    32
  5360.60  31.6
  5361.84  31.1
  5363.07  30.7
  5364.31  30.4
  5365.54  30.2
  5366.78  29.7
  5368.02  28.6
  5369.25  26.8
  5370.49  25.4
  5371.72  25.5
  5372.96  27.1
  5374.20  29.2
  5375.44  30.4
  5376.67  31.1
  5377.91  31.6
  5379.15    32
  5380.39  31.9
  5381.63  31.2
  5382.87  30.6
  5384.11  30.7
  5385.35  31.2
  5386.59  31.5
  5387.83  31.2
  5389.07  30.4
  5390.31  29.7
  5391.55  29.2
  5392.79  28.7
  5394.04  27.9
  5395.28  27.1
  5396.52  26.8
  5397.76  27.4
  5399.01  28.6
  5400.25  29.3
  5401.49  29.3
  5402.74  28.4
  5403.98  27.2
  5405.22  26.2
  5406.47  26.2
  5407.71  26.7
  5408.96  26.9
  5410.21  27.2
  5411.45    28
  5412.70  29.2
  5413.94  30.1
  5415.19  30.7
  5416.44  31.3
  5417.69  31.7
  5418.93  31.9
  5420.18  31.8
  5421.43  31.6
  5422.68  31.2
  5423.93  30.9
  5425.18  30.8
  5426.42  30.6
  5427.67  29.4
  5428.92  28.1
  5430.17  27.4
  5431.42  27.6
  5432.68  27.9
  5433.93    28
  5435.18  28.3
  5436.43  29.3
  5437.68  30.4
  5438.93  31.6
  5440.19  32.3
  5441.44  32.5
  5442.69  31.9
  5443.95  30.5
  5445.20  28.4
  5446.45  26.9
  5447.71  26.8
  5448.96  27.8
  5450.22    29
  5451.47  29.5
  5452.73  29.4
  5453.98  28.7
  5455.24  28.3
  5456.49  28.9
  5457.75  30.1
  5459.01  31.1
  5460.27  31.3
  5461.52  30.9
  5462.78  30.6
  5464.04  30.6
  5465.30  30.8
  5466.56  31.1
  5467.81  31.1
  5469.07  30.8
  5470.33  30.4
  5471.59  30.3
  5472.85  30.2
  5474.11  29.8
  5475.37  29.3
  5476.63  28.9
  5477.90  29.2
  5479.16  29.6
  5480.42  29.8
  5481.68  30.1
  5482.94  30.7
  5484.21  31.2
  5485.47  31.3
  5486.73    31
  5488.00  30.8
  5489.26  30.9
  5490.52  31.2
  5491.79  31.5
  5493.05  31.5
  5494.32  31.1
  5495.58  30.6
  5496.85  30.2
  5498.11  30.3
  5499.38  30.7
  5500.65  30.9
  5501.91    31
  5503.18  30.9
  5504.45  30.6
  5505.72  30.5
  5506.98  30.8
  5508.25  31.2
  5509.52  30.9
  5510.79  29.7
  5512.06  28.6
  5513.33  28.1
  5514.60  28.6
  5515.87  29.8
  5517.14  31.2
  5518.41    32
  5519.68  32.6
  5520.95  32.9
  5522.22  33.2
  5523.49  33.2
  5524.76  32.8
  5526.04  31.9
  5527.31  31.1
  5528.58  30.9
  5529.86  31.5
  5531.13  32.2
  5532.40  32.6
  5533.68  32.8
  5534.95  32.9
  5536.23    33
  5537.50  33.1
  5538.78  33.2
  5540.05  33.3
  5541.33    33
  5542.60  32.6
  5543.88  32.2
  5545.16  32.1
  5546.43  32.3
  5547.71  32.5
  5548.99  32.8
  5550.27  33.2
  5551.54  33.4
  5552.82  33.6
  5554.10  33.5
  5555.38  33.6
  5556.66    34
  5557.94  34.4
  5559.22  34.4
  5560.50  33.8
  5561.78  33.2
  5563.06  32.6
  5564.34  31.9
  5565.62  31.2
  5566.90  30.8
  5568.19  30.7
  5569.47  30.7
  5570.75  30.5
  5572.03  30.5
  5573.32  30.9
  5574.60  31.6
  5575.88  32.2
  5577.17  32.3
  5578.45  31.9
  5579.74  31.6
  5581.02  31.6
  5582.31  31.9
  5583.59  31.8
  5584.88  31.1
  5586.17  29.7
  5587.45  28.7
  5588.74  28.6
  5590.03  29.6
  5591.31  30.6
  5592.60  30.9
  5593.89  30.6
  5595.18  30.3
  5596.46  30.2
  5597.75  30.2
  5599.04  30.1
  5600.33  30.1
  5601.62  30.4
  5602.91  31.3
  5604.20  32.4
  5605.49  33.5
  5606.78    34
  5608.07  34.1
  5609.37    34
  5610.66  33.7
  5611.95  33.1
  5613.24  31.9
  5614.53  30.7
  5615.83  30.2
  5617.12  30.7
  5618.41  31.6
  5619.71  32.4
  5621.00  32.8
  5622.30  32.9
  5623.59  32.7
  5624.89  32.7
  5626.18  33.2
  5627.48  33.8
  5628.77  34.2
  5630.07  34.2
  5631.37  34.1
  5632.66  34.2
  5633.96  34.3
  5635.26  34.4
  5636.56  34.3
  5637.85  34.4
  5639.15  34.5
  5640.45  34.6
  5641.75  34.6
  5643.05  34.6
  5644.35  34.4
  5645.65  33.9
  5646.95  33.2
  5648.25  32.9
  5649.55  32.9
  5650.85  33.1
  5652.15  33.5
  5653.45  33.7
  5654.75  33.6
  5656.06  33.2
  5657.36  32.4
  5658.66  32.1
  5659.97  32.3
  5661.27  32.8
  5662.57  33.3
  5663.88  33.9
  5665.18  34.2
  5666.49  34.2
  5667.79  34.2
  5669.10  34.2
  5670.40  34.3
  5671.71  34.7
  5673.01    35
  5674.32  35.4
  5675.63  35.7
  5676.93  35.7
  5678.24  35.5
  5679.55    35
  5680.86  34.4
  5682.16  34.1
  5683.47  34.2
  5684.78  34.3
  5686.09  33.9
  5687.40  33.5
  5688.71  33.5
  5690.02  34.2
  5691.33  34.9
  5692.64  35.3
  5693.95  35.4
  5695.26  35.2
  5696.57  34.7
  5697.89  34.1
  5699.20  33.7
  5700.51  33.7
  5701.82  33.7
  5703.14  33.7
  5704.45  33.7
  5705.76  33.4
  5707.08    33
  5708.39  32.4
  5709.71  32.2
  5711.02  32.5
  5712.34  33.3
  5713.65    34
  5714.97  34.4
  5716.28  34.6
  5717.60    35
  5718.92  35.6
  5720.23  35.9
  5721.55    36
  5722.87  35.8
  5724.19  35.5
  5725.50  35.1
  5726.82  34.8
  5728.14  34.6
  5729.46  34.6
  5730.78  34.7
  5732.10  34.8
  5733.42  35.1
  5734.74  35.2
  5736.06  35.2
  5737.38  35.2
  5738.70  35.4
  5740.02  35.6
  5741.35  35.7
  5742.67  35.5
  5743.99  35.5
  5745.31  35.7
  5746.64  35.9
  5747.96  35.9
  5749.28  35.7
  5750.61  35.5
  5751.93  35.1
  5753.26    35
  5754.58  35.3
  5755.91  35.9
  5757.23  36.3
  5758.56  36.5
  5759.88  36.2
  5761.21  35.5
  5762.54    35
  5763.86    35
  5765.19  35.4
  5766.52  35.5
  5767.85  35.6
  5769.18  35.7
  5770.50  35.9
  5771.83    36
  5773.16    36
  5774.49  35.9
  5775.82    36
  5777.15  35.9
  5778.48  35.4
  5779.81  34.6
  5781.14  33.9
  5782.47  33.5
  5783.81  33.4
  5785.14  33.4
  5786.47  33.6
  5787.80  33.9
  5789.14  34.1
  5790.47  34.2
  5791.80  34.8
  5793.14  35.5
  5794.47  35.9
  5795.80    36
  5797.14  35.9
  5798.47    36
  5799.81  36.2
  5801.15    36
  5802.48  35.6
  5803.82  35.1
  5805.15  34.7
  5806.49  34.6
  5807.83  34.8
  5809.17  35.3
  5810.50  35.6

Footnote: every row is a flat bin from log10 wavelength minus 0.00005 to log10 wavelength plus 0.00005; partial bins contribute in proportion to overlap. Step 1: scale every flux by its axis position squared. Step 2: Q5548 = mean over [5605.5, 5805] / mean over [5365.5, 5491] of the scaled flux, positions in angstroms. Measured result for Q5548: 1.28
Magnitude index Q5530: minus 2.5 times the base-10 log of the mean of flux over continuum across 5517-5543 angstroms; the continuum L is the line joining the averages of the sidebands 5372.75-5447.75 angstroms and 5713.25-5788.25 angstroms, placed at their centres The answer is -0.03 mag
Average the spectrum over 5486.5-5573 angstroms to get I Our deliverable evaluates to 31.8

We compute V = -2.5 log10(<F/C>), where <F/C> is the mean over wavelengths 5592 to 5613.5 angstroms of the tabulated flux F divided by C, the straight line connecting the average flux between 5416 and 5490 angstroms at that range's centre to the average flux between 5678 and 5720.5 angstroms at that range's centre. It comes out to 0.02 mag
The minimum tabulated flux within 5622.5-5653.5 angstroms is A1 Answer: 32.7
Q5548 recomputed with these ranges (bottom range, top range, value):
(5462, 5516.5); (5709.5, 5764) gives 1.26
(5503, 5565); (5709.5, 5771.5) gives 1.18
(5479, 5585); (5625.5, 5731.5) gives 1.14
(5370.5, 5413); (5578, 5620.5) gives 1.17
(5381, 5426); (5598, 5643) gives 1.21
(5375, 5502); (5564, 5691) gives 1.17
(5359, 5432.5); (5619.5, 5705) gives 1.27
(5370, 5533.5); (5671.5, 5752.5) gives 1.27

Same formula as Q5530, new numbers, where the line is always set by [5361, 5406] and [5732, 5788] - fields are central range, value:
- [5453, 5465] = 0.02 mag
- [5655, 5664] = 0.03 mag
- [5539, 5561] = -0.04 mag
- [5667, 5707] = -0.01 mag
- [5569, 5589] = 0.05 mag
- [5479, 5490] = 0.01 mag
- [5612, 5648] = 0.00 mag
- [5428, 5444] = 0.02 mag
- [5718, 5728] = -0.02 mag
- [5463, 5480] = 0.02 mag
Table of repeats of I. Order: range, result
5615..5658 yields 33.4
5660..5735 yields 34.4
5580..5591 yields 30.4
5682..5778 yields 34.9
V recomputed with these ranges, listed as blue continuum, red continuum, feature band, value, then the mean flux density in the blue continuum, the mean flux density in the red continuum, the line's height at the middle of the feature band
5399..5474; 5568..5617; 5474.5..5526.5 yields -0.017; 29.6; 31.3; 30.3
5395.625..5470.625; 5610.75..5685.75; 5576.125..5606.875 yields 0.055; 29.5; 33.6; 32.5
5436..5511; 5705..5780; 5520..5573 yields -0.031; 30.3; 35.1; 31.6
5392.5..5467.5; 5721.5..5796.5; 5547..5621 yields 0.010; 29.3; 35.2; 32.1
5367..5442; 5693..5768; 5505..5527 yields 0.007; 29.4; 34.9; 31.3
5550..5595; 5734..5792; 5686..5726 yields -0.002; 31.7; 35.2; 34.2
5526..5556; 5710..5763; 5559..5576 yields 0.043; 32.7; 35.2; 33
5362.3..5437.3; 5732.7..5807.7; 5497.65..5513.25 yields 0.021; 29.3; 35.3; 31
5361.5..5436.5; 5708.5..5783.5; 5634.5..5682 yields -0.011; 29.3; 35.2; 33.7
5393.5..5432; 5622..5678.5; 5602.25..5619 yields 0.022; 29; 33.9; 33.1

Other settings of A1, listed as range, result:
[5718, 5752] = 34.6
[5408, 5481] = 26.8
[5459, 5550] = 28.1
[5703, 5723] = 32.2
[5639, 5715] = 32.1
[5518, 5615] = 28.6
